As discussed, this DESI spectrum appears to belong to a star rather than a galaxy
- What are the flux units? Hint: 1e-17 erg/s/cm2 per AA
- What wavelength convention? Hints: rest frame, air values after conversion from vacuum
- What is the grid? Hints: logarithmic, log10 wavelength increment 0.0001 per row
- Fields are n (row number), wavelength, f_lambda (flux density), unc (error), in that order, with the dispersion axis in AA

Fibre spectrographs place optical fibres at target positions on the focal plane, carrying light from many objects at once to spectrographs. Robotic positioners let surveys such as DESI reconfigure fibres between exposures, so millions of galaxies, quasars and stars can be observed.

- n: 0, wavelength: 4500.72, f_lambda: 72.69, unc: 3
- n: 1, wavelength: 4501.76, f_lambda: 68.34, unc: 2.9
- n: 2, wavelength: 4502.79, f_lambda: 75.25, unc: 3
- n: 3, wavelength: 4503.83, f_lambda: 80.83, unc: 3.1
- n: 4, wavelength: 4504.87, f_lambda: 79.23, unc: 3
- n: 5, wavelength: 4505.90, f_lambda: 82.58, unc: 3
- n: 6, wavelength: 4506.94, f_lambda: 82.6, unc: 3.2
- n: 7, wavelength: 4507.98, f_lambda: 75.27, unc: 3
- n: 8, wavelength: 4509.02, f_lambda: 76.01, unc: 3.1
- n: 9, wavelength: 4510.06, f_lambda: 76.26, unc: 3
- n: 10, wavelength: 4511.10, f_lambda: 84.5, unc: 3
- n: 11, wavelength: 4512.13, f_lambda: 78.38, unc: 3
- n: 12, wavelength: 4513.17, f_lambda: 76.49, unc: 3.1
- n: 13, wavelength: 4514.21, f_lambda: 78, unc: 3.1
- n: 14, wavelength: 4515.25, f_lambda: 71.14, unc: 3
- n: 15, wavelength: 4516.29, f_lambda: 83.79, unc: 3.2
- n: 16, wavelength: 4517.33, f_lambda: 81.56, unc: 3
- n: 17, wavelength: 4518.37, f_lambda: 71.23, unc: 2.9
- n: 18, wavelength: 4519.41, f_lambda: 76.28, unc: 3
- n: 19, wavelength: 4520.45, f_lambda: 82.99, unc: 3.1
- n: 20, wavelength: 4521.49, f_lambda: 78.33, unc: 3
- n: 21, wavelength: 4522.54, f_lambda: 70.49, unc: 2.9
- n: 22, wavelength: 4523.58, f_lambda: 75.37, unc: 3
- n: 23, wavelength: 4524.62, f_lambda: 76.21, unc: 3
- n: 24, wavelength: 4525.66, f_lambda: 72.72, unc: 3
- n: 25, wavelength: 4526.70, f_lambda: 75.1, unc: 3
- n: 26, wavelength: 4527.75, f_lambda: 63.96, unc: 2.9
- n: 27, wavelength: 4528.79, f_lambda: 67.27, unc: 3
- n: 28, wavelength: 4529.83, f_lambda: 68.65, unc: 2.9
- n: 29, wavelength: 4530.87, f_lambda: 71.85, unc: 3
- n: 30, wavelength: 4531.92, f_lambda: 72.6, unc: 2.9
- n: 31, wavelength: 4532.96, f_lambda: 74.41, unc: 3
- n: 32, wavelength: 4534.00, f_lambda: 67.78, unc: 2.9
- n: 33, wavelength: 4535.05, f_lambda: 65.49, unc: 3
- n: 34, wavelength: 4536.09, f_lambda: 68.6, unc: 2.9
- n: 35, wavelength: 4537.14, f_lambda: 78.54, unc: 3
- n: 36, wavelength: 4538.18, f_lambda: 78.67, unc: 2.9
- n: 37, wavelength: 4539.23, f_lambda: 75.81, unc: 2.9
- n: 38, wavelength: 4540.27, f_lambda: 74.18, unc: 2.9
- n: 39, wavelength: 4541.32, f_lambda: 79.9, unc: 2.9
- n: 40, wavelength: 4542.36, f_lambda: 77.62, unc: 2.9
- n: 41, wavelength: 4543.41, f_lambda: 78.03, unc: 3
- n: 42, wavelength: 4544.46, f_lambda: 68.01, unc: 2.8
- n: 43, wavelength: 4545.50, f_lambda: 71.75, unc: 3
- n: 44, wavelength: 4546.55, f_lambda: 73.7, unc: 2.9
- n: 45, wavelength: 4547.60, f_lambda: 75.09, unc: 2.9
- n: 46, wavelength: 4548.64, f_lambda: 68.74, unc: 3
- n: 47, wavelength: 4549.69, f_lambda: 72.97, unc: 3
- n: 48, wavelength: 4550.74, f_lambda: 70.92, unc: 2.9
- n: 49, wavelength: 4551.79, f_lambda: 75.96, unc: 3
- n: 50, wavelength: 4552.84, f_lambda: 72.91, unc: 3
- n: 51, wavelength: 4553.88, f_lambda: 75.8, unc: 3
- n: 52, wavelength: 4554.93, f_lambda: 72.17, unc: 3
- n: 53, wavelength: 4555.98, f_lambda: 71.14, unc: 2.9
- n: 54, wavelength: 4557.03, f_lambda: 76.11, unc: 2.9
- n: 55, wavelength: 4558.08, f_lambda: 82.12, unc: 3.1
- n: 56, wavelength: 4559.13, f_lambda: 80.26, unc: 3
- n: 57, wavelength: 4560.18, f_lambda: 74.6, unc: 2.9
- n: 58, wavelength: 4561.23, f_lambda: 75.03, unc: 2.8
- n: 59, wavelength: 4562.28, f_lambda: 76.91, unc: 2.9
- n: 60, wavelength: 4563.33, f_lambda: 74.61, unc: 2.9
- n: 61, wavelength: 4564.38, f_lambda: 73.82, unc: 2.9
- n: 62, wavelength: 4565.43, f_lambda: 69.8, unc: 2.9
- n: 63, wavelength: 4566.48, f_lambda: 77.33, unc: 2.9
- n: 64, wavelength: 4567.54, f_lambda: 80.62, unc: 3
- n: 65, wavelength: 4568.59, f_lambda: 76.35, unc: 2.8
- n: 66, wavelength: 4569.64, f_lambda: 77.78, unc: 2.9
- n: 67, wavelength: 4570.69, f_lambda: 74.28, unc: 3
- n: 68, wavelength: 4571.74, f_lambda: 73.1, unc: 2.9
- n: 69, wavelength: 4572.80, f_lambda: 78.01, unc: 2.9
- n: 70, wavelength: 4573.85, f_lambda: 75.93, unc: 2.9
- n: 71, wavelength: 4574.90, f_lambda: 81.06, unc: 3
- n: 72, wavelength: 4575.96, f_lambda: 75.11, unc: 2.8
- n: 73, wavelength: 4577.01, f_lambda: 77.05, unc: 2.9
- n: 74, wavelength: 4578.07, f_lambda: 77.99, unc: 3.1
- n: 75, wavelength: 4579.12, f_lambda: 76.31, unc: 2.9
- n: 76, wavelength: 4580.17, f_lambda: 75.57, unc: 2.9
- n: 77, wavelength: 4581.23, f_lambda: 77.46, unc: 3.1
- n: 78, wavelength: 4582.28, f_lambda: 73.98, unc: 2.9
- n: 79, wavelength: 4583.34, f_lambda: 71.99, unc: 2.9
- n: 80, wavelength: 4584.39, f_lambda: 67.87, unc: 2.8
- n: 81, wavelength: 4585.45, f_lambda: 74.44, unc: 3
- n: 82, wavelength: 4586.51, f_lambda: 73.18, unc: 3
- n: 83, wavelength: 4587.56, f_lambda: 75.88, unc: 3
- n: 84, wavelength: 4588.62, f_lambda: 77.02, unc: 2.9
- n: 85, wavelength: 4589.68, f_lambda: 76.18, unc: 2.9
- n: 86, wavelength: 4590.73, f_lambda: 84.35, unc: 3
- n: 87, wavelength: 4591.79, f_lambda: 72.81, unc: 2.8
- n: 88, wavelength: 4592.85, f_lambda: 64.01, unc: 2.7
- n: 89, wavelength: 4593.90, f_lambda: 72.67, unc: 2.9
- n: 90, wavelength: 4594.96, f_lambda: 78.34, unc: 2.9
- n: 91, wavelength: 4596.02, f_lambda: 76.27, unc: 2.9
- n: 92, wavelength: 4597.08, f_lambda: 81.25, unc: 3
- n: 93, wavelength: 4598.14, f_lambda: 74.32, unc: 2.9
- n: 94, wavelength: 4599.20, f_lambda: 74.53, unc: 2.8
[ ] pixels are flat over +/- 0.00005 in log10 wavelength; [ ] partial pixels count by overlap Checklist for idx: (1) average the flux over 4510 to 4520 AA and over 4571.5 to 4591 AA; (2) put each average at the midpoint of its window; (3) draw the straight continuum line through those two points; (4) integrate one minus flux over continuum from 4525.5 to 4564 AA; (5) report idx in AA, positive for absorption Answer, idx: 1.7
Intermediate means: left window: 77.9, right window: 75.8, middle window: 73.5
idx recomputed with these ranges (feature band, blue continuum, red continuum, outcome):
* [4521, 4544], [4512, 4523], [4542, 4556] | 0.61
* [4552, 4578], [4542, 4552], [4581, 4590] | -0.86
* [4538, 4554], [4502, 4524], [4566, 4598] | 0.54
